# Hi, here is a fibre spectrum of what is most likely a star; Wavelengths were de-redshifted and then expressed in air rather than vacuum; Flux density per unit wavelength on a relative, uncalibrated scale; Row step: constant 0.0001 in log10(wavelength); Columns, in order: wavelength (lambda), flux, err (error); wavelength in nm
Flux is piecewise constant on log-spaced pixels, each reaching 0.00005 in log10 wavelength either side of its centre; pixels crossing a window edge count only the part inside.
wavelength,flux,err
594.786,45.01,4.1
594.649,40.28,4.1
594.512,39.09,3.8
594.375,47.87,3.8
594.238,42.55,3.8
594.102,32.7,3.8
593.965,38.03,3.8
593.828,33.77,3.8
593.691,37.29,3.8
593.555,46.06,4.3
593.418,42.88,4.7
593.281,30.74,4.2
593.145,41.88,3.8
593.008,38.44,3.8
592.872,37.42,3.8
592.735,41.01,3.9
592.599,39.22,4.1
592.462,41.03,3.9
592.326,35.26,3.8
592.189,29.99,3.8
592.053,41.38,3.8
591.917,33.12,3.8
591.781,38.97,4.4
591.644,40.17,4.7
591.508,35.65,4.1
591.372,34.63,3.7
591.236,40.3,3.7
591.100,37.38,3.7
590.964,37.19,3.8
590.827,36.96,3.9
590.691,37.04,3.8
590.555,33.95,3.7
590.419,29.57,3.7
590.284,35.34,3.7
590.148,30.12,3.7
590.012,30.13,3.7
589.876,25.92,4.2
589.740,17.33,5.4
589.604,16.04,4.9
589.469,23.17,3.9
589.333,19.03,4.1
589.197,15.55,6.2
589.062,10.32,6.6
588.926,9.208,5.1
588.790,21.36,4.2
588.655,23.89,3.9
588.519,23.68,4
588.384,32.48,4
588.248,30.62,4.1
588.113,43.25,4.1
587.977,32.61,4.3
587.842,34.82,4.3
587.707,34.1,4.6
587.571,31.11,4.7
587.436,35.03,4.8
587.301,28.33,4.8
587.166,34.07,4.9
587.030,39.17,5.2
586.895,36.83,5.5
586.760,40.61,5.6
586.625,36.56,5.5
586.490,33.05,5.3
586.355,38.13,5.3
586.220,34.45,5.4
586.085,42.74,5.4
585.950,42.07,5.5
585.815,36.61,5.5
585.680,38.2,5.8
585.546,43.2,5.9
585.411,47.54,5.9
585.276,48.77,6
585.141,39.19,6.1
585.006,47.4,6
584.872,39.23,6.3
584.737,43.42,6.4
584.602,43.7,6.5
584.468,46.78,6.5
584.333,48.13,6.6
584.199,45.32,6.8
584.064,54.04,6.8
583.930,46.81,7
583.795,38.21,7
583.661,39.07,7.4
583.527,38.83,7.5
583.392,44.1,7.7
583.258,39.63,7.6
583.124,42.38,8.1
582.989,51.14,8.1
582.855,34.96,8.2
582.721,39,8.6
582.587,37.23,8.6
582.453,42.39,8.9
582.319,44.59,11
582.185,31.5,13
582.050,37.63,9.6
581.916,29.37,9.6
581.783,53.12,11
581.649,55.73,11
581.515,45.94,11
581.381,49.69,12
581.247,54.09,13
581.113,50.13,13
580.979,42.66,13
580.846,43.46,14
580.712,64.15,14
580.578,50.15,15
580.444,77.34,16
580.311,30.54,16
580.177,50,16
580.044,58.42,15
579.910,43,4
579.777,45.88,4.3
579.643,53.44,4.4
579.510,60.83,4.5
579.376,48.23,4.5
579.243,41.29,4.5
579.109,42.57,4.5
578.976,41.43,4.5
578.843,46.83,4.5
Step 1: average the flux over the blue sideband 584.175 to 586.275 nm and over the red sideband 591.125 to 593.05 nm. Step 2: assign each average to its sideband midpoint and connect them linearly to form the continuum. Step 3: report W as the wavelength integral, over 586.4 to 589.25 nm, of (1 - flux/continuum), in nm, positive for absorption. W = 0.77 nm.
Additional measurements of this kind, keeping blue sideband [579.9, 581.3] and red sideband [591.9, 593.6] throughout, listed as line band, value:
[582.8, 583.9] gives 0.16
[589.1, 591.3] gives 0.65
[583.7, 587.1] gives 0.33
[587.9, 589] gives 0.41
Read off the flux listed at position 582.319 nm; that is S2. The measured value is 44.59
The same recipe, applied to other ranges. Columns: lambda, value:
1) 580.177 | 50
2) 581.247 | 54.09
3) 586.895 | 36.83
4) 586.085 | 42.74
